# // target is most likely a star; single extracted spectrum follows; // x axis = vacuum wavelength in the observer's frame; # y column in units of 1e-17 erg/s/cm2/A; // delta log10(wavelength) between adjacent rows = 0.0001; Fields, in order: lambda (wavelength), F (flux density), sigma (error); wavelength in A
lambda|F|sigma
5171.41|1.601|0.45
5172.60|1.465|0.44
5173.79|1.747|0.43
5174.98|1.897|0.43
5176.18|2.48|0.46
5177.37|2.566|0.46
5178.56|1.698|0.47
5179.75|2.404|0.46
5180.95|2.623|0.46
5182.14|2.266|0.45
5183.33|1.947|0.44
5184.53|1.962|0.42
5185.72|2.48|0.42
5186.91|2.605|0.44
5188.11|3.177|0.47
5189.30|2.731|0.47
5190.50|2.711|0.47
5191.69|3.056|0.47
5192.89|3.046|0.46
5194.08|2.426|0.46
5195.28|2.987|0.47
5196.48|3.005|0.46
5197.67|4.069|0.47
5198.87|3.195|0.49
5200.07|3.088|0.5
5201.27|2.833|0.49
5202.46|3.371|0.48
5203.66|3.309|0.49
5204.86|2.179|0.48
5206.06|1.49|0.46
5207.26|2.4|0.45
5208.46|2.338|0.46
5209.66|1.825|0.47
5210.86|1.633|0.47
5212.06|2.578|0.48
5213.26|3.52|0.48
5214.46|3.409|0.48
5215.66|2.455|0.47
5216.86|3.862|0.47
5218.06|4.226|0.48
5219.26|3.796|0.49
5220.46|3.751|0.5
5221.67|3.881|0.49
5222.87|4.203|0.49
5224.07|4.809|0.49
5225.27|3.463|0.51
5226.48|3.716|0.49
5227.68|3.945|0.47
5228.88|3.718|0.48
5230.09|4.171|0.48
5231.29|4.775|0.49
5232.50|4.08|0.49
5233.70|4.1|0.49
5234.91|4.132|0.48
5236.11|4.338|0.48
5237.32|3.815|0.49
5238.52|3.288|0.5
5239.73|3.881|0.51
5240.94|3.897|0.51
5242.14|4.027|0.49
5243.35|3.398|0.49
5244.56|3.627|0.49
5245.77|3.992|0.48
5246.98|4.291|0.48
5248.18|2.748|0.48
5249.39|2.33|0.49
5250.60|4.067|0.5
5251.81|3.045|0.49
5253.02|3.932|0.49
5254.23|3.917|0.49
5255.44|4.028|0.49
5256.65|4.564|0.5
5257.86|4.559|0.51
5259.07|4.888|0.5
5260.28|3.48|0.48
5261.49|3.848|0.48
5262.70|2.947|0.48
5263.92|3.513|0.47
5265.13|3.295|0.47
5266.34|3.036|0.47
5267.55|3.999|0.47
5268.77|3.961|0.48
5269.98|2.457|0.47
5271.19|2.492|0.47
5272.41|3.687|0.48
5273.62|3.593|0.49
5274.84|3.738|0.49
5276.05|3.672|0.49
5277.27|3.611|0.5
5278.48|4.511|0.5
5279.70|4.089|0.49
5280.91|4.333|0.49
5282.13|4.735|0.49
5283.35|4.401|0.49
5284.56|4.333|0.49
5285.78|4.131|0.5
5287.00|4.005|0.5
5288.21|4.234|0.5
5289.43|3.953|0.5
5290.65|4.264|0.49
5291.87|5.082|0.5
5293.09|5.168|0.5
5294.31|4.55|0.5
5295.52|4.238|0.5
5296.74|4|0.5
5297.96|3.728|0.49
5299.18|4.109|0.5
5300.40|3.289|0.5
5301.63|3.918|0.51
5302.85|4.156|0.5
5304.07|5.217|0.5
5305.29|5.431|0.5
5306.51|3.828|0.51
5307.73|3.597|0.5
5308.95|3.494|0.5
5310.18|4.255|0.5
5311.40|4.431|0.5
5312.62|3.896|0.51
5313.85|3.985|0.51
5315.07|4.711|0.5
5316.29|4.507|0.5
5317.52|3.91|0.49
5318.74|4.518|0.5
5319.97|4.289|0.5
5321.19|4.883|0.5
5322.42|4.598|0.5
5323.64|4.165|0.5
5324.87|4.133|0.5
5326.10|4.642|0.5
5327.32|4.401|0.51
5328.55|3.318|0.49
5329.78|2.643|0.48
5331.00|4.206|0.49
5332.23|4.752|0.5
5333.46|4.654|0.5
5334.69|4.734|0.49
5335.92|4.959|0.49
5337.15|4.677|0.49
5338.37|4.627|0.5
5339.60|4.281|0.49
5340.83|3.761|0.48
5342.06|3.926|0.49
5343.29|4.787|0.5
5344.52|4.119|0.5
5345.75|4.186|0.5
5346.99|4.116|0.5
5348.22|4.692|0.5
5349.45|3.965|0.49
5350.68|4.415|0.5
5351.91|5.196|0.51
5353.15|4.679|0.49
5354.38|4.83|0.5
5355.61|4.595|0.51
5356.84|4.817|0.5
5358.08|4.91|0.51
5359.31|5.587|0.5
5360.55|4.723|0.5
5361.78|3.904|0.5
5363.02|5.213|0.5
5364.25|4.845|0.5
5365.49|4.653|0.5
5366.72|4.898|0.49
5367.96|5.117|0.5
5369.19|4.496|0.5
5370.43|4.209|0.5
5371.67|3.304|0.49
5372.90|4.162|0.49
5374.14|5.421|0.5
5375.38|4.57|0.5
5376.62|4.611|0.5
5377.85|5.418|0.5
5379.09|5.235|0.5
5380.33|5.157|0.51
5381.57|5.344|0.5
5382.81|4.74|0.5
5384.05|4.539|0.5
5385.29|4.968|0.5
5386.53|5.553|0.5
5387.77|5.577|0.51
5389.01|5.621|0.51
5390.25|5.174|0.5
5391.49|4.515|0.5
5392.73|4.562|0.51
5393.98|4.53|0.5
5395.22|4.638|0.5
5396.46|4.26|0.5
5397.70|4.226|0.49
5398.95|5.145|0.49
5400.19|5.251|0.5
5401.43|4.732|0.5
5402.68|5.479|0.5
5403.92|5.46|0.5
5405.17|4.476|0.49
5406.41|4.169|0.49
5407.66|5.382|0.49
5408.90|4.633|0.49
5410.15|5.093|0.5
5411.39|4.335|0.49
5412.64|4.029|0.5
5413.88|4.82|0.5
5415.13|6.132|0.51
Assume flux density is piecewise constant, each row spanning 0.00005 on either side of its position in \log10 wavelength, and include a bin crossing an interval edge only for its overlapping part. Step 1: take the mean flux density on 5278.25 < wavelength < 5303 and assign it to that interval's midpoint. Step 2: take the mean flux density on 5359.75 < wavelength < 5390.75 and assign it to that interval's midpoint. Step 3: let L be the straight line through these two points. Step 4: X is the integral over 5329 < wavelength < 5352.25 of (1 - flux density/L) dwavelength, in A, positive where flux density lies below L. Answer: 1.4 A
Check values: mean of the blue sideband 4.25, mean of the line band 4.34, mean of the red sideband 4.86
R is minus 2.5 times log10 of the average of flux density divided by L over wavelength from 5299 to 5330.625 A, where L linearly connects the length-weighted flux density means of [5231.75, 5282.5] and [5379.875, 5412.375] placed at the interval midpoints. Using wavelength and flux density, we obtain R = 0.02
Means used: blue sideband 3.76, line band 4.17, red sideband 4.89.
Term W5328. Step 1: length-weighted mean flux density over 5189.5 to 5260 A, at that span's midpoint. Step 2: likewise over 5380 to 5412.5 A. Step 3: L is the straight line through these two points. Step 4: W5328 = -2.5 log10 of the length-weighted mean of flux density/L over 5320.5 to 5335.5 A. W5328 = 0.02 mag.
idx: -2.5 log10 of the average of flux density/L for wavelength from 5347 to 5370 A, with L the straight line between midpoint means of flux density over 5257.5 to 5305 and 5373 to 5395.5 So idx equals 0.00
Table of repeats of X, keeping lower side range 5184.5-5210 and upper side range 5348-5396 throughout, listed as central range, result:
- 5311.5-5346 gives 0.0 A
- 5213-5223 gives -2.2 A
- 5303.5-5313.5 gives -0.5 A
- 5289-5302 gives -1.0 A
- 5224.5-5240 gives -3.9 A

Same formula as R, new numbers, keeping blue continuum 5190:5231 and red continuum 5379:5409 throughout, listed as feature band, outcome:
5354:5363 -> -0.04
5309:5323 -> -0.03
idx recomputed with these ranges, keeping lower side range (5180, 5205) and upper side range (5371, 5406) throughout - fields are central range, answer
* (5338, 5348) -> 0.04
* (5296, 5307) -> -0.06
